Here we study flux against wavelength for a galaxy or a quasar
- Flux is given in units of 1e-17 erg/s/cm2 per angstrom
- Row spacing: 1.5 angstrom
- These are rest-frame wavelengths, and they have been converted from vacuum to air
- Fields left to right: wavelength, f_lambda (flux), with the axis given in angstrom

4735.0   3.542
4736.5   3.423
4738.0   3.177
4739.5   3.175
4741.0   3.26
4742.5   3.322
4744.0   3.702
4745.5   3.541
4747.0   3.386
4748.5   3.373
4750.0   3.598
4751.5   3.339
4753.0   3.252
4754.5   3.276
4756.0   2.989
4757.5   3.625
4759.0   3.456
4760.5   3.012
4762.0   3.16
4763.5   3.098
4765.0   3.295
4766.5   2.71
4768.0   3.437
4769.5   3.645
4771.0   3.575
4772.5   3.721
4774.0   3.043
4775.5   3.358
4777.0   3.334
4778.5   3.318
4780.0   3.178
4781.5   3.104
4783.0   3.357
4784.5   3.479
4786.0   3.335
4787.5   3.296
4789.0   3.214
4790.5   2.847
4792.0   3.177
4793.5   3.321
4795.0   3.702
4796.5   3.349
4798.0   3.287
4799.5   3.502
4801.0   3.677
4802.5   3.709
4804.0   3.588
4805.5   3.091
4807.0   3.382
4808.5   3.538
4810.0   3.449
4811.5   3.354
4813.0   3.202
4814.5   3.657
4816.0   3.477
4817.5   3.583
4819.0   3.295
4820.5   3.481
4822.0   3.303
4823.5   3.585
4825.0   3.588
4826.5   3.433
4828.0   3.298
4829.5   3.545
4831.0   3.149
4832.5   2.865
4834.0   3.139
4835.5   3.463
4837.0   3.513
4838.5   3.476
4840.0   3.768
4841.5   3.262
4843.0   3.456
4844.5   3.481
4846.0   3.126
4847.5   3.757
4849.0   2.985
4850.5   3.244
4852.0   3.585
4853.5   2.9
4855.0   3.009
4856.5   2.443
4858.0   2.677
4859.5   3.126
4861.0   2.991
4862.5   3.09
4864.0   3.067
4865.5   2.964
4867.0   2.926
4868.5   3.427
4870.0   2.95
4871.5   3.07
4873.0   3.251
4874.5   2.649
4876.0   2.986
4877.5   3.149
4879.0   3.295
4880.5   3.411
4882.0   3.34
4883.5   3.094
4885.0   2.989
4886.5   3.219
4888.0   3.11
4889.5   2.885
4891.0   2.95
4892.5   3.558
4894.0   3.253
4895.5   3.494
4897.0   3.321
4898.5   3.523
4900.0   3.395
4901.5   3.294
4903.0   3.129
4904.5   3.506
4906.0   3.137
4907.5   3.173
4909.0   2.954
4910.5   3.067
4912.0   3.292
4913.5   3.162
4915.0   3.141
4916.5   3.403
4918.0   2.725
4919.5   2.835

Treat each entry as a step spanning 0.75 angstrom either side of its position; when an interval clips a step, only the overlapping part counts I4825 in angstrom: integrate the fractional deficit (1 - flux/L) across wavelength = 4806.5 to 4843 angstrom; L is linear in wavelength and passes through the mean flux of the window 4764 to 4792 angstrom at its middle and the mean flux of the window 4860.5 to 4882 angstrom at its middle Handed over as -2.5 angstrom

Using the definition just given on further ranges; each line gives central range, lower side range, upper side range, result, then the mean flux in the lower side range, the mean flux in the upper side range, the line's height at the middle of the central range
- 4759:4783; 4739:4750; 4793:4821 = 1.1 angstrom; 3.41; 3.46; 3.43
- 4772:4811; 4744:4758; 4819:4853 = 0.3 angstrom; 3.39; 3.38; 3.38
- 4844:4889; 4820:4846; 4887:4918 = 2.8 angstrom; 3.39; 3.22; 3.31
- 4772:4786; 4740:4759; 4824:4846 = 0.3 angstrom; 3.39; 3.38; 3.39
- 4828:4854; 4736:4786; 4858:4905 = -1.0 angstrom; 3.32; 3.16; 3.22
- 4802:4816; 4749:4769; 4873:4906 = -0.9 angstrom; 3.26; 3.22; 3.24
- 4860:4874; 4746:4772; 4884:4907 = 0.8 angstrom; 3.31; 3.25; 3.26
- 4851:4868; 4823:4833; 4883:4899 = 1.5 angstrom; 3.36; 3.21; 3.29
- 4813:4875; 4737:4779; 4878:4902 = 0.7 angstrom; 3.33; 3.26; 3.28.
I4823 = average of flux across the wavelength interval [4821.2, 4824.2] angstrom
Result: 3.44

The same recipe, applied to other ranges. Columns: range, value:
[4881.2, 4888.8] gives 3.15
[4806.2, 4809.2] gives 3.45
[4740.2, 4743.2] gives 3.29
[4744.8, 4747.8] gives 3.46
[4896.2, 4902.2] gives 3.38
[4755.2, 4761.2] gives 3.27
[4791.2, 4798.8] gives 3.36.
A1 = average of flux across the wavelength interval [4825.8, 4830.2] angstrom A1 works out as 3.42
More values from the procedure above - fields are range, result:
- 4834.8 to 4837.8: 3.49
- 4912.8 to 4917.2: 3.23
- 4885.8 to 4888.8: 3.16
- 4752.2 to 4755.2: 3.27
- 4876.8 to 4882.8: 3.3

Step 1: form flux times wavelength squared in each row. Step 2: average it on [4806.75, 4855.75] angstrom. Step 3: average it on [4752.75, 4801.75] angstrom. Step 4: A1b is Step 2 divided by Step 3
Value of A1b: 1.04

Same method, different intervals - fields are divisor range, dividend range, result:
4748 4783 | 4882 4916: 1.03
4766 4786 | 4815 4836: 1.03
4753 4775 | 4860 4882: 0.98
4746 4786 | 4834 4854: 1.05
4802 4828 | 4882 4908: 0.97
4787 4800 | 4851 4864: 0.93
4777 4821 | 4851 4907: 0.96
